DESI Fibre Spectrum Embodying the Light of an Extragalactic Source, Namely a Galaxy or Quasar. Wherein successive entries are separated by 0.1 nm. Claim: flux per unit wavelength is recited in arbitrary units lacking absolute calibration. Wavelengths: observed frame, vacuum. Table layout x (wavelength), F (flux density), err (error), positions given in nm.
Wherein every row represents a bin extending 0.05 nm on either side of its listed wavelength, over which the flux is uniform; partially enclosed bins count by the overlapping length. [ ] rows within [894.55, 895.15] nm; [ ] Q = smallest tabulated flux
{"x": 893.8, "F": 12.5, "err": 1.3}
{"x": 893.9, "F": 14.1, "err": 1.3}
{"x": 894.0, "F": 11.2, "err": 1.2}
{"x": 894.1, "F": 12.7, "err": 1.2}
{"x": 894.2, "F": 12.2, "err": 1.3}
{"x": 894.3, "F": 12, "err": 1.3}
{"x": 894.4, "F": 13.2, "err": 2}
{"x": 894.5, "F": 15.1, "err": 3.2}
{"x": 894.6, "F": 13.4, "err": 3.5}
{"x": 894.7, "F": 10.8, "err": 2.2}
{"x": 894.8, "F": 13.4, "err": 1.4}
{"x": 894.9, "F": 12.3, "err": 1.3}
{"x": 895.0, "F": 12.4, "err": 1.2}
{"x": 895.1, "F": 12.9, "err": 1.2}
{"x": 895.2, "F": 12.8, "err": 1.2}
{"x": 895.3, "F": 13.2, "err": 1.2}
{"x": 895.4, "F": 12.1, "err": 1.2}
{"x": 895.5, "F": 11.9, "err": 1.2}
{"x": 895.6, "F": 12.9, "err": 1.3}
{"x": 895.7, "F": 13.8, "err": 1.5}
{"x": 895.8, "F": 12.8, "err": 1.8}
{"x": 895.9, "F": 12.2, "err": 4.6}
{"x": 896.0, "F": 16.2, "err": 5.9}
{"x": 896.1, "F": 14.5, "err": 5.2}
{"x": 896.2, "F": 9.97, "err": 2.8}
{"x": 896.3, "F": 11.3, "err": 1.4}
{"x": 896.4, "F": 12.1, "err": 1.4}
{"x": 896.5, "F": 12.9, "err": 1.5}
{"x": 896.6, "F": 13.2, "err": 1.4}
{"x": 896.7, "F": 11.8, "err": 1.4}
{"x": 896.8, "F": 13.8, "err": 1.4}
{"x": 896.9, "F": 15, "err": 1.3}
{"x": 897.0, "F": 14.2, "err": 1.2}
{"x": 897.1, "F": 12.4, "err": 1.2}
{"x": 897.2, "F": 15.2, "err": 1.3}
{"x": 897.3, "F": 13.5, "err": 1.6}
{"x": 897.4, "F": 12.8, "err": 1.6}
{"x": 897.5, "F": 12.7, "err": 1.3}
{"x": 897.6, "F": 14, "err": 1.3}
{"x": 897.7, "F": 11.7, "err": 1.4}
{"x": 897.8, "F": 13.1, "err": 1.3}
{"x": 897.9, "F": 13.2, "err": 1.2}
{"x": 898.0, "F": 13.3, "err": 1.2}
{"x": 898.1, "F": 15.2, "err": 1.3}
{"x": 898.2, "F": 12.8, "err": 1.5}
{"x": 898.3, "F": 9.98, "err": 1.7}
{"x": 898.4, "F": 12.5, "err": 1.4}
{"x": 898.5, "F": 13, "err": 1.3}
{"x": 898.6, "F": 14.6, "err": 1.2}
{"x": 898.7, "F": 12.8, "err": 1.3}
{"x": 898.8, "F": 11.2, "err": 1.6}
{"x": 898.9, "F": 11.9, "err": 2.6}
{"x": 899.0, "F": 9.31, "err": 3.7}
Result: 10.8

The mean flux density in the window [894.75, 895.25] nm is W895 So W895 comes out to 12.8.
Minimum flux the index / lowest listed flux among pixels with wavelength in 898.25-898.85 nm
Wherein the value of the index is 9.98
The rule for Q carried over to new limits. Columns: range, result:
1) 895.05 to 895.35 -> 12.8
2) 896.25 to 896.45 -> 11.3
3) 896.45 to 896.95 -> 11.8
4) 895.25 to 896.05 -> 11.9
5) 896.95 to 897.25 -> 12.4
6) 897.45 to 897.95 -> 11.7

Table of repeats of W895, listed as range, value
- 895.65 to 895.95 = 12.9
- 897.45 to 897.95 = 12.9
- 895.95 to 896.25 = 13.6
